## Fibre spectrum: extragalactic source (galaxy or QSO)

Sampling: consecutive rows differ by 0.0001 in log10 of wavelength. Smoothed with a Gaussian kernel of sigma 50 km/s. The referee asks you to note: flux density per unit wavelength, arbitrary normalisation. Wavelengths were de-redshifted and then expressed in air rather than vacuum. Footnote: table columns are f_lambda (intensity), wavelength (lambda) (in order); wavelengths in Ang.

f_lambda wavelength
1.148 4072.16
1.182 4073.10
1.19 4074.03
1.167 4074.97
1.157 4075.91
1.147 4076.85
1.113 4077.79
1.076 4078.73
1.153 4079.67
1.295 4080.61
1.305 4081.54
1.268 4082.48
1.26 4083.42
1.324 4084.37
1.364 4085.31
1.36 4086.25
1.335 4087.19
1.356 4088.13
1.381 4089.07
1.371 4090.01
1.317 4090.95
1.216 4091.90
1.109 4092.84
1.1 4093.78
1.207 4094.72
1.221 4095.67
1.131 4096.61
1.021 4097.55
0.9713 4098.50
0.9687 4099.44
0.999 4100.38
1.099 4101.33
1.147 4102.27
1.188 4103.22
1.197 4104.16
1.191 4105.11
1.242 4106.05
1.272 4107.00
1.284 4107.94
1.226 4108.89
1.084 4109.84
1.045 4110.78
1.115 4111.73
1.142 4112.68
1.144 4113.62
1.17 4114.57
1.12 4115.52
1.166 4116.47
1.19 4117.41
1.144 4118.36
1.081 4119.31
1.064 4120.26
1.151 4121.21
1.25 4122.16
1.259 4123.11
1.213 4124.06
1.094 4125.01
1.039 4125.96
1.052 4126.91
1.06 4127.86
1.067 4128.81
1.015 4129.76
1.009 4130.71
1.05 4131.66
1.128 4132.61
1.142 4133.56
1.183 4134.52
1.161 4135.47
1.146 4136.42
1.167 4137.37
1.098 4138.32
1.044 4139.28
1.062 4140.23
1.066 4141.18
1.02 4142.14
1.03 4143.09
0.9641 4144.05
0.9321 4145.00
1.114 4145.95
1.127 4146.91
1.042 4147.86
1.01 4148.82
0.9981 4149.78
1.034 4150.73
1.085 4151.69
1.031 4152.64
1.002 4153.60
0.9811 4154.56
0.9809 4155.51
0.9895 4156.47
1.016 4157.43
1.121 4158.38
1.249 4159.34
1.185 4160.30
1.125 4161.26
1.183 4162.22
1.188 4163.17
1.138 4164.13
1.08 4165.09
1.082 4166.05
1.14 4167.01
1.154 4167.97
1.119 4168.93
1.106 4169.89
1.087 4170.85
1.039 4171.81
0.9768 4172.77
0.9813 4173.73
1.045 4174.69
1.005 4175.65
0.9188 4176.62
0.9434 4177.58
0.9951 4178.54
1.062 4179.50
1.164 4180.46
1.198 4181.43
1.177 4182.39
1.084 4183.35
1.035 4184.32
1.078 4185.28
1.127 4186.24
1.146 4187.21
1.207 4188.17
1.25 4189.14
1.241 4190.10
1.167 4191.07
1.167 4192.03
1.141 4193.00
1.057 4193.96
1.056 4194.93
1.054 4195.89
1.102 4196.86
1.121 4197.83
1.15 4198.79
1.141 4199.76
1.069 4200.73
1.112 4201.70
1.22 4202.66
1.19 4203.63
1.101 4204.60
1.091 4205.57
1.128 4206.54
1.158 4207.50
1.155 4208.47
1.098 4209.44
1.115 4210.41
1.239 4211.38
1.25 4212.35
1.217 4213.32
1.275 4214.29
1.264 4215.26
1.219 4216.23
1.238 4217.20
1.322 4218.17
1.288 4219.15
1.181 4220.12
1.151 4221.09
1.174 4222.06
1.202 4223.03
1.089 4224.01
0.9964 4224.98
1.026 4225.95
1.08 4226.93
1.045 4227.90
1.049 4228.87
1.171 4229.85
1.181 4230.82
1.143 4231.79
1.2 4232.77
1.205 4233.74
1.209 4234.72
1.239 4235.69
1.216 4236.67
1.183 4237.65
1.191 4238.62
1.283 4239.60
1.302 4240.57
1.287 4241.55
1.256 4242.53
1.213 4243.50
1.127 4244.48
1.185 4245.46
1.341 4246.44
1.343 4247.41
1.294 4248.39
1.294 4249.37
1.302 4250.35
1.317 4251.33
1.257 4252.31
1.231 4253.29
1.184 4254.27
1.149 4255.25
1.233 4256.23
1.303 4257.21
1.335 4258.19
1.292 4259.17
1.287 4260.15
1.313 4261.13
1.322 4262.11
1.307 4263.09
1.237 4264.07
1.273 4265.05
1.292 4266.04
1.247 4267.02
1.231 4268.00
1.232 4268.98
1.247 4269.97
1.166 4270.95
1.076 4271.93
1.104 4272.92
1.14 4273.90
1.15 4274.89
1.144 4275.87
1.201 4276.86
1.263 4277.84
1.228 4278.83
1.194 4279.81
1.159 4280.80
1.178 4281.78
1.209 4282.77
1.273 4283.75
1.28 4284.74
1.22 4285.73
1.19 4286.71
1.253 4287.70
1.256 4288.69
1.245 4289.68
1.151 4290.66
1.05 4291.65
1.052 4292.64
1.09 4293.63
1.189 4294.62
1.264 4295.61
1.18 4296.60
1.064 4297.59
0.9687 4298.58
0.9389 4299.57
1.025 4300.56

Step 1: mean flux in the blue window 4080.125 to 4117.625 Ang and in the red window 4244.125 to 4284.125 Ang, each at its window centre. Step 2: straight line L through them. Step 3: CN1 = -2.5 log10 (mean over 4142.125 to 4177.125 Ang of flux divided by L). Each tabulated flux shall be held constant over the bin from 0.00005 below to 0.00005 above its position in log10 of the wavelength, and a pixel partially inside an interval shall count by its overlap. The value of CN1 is 0.143 mag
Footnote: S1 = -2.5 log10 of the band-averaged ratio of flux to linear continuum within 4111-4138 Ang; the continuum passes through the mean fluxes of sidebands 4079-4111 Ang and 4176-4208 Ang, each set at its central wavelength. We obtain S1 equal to 0.05 mag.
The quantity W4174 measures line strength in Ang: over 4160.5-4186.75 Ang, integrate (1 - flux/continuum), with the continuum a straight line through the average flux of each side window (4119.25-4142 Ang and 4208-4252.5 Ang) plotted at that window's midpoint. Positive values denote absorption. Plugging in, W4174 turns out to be 1.49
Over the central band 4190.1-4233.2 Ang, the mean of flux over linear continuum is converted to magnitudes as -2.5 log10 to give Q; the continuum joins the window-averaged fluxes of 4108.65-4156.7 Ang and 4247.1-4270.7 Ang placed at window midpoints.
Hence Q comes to 0.05 mag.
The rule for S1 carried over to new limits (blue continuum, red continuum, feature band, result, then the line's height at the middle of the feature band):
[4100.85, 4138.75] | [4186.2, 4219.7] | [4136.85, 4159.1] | 0.106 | 1.15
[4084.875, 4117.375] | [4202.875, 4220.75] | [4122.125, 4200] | 0.096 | 1.19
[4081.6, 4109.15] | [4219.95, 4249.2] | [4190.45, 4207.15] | 0.066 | 1.19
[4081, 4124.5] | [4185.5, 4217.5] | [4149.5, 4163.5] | 0.091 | 1.17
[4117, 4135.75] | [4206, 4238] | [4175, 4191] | 0.046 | 1.15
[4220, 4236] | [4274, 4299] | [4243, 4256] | -0.088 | 1.15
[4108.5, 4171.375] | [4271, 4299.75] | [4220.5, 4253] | -0.052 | 1.14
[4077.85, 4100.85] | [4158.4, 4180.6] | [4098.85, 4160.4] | 0.045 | 1.15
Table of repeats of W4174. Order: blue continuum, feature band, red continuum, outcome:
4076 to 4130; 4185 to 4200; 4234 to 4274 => 0.96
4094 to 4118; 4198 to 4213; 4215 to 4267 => 0.67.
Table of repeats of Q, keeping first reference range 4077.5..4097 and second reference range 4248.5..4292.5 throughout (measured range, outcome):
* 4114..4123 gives 0.09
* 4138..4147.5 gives 0.19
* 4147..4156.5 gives 0.21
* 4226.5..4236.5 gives 0.07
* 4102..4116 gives 0.07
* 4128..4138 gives 0.13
